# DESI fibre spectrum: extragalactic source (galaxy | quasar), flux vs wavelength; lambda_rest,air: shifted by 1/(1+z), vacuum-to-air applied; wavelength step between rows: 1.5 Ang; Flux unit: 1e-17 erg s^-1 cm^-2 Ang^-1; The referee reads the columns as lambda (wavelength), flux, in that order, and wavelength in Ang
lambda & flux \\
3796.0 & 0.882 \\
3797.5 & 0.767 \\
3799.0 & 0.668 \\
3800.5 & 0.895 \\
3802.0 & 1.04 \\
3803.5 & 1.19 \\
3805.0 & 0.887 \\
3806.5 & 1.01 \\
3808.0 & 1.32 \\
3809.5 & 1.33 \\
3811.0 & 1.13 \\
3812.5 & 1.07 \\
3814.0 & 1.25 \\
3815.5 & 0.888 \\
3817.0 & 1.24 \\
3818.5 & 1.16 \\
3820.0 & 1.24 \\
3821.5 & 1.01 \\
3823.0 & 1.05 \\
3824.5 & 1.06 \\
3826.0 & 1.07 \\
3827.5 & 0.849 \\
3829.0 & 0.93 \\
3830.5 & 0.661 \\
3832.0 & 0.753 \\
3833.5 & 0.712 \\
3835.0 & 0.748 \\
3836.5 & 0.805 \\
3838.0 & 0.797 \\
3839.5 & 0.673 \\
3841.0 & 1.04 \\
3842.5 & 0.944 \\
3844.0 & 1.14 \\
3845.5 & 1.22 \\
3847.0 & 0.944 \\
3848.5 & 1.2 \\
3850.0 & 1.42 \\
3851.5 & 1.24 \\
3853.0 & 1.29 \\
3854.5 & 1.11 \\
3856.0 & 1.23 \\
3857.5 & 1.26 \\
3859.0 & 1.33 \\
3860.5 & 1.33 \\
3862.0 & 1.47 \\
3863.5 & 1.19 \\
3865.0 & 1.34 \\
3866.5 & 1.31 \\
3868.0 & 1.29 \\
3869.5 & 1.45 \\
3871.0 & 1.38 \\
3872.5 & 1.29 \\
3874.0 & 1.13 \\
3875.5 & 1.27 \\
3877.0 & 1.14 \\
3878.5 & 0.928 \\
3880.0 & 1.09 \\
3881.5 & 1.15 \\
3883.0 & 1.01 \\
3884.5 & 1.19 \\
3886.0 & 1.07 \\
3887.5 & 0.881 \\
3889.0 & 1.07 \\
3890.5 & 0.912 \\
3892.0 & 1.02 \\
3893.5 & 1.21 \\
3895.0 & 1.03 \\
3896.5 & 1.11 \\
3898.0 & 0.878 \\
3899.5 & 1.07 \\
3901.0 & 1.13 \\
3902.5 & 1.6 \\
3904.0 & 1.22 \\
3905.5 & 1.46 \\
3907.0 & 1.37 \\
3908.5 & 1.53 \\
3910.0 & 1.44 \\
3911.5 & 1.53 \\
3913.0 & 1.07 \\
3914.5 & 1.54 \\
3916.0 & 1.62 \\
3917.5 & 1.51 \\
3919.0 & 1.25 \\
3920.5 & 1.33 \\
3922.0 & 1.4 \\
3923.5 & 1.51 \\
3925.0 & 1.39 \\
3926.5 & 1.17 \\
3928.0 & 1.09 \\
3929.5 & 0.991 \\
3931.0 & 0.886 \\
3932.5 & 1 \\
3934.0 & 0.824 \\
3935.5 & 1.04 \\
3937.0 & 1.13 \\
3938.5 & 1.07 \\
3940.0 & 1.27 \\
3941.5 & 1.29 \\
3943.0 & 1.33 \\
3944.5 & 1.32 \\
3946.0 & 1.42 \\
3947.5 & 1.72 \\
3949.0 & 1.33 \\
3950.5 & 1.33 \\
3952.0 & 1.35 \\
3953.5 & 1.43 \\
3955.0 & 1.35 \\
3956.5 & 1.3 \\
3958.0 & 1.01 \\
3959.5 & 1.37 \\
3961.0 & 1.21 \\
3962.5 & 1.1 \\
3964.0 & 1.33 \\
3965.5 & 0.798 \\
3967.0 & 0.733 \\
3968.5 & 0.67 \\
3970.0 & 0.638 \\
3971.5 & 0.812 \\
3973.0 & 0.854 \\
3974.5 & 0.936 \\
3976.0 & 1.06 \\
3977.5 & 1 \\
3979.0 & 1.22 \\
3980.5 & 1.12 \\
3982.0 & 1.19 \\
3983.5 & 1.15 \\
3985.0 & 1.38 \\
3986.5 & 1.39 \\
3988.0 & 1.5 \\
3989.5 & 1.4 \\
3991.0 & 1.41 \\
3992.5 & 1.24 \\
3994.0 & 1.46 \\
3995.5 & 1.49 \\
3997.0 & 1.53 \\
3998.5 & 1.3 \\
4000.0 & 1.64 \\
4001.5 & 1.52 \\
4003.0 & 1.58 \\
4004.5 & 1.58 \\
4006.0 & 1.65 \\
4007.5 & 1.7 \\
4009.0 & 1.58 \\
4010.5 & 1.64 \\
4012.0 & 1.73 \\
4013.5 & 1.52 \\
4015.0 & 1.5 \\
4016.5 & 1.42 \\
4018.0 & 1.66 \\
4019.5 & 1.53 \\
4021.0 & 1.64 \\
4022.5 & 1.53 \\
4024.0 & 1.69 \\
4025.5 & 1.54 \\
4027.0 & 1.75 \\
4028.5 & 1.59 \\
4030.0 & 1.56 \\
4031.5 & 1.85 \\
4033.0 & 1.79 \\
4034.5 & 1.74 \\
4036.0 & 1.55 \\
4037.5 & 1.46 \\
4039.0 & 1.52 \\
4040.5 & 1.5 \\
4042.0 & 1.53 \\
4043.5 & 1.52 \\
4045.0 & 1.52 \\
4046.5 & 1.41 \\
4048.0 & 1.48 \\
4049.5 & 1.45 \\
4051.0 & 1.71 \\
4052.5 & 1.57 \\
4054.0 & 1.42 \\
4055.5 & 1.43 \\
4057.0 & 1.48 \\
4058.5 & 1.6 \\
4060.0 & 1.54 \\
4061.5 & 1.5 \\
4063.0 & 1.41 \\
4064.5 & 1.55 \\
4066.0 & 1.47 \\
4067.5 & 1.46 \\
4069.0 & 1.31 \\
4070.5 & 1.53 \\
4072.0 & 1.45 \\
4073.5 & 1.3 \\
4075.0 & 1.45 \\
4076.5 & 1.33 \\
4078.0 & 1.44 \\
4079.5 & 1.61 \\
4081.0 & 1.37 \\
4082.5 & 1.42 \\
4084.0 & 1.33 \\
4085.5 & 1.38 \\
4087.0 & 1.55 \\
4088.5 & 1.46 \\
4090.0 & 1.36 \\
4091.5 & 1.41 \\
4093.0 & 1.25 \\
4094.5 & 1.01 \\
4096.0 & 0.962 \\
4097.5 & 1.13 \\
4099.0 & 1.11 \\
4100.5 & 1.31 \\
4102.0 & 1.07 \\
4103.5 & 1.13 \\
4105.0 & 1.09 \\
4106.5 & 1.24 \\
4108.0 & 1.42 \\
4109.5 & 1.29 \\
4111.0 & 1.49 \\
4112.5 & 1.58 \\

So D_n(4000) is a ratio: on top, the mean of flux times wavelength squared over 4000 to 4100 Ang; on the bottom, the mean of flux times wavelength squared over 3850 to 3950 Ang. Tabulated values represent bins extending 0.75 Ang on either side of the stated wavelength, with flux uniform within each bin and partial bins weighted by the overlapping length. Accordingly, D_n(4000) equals 1.30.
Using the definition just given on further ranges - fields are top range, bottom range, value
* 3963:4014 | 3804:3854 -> 1.35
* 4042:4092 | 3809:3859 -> 1.57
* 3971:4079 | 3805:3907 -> 1.43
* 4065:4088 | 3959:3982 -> 1.52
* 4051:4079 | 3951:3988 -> 1.39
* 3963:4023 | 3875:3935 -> 1.16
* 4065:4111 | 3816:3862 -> 1.42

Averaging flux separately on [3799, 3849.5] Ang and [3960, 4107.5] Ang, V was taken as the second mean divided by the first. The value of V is 1.4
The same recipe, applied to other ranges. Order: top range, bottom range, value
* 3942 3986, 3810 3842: 1.20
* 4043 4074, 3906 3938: 1.17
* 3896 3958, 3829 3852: 1.35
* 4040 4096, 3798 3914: 1.28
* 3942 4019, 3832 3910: 1.14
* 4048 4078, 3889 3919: 1.16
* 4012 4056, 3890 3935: 1.27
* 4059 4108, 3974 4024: 0.94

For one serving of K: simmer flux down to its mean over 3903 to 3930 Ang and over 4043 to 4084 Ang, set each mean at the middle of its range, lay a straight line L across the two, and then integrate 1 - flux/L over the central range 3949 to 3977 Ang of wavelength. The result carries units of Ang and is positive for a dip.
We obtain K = 6.4 Ang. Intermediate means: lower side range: 1.36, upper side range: 1.47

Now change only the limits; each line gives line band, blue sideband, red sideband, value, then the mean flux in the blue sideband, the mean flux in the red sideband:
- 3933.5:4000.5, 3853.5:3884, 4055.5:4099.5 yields 5.0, 1.23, 1.39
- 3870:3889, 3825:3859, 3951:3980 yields -1.9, 1.01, 1.06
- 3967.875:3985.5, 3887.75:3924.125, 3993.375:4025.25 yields 5.7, 1.28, 1.57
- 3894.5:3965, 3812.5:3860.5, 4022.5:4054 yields 1.2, 1.05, 1.58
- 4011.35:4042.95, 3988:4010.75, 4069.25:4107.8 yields -3.3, 1.51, 1.31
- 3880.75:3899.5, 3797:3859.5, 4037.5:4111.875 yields 1.4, 1.04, 1.39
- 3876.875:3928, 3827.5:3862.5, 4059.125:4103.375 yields -4.8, 1.05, 1.36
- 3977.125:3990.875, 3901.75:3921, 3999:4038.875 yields 2.4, 1.42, 1.61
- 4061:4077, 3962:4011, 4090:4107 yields -3.3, 1.26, 1.16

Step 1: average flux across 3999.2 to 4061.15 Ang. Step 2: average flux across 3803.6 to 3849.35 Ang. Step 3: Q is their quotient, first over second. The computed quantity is 1.56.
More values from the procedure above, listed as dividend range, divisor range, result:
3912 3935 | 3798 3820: 1.15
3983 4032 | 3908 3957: 1.19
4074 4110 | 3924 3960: 1.06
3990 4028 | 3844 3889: 1.28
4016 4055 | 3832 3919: 1.34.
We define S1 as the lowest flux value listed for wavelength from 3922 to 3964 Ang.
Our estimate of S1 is 0.824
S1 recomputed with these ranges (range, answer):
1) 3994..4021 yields 1.3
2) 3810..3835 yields 0.661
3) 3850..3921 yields 0.878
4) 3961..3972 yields 0.638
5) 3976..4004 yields 1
